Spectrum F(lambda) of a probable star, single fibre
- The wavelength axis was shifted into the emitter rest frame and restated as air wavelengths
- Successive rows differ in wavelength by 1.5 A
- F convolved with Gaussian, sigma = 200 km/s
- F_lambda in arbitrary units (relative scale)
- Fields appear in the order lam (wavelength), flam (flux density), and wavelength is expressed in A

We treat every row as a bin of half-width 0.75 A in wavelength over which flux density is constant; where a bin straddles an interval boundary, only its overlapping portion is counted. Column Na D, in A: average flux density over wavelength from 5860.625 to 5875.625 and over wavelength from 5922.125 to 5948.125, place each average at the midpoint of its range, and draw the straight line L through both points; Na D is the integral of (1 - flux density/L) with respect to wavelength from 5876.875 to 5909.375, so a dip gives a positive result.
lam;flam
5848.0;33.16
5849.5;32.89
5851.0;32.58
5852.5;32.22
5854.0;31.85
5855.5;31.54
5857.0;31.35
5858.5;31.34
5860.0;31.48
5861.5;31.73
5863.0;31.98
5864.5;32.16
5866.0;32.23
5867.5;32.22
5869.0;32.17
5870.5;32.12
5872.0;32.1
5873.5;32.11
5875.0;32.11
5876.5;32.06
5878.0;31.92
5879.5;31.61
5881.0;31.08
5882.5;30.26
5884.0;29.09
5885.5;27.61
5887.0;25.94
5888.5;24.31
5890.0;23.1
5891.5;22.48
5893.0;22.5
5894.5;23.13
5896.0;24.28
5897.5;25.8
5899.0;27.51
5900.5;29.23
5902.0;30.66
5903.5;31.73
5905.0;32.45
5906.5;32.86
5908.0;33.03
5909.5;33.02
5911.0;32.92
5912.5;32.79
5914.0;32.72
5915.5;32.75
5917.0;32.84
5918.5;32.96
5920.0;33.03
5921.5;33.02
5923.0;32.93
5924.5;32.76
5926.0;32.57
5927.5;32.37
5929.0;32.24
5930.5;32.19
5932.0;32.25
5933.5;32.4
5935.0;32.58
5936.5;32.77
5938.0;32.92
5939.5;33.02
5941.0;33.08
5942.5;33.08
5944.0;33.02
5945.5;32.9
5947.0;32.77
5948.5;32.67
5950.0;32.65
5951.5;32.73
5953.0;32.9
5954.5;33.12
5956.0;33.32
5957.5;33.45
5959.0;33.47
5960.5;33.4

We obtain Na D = 4.1 A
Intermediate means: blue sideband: 32.1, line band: 28.3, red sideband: 32.7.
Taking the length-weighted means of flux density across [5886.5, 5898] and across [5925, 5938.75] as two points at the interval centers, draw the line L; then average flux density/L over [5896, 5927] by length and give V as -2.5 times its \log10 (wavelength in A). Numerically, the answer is -0.13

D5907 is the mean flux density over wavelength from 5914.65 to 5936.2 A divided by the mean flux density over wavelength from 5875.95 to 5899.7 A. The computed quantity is 1.2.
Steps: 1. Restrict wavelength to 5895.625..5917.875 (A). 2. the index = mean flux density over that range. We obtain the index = 31.1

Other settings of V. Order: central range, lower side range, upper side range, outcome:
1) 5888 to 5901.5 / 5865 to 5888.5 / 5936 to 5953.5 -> 0.25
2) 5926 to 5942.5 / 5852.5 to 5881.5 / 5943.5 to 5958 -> 0.00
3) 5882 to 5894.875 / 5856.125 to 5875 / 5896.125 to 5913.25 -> 0.23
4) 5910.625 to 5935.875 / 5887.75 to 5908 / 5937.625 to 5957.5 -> -0.09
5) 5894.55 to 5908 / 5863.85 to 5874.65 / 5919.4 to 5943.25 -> 0.11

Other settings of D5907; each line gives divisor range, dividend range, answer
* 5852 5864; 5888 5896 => 0.73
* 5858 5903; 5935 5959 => 1.13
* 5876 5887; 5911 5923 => 1.09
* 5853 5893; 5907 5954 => 1.09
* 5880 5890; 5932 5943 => 1.18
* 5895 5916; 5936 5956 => 1.07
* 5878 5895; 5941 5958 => 1.23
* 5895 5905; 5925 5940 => 1.15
